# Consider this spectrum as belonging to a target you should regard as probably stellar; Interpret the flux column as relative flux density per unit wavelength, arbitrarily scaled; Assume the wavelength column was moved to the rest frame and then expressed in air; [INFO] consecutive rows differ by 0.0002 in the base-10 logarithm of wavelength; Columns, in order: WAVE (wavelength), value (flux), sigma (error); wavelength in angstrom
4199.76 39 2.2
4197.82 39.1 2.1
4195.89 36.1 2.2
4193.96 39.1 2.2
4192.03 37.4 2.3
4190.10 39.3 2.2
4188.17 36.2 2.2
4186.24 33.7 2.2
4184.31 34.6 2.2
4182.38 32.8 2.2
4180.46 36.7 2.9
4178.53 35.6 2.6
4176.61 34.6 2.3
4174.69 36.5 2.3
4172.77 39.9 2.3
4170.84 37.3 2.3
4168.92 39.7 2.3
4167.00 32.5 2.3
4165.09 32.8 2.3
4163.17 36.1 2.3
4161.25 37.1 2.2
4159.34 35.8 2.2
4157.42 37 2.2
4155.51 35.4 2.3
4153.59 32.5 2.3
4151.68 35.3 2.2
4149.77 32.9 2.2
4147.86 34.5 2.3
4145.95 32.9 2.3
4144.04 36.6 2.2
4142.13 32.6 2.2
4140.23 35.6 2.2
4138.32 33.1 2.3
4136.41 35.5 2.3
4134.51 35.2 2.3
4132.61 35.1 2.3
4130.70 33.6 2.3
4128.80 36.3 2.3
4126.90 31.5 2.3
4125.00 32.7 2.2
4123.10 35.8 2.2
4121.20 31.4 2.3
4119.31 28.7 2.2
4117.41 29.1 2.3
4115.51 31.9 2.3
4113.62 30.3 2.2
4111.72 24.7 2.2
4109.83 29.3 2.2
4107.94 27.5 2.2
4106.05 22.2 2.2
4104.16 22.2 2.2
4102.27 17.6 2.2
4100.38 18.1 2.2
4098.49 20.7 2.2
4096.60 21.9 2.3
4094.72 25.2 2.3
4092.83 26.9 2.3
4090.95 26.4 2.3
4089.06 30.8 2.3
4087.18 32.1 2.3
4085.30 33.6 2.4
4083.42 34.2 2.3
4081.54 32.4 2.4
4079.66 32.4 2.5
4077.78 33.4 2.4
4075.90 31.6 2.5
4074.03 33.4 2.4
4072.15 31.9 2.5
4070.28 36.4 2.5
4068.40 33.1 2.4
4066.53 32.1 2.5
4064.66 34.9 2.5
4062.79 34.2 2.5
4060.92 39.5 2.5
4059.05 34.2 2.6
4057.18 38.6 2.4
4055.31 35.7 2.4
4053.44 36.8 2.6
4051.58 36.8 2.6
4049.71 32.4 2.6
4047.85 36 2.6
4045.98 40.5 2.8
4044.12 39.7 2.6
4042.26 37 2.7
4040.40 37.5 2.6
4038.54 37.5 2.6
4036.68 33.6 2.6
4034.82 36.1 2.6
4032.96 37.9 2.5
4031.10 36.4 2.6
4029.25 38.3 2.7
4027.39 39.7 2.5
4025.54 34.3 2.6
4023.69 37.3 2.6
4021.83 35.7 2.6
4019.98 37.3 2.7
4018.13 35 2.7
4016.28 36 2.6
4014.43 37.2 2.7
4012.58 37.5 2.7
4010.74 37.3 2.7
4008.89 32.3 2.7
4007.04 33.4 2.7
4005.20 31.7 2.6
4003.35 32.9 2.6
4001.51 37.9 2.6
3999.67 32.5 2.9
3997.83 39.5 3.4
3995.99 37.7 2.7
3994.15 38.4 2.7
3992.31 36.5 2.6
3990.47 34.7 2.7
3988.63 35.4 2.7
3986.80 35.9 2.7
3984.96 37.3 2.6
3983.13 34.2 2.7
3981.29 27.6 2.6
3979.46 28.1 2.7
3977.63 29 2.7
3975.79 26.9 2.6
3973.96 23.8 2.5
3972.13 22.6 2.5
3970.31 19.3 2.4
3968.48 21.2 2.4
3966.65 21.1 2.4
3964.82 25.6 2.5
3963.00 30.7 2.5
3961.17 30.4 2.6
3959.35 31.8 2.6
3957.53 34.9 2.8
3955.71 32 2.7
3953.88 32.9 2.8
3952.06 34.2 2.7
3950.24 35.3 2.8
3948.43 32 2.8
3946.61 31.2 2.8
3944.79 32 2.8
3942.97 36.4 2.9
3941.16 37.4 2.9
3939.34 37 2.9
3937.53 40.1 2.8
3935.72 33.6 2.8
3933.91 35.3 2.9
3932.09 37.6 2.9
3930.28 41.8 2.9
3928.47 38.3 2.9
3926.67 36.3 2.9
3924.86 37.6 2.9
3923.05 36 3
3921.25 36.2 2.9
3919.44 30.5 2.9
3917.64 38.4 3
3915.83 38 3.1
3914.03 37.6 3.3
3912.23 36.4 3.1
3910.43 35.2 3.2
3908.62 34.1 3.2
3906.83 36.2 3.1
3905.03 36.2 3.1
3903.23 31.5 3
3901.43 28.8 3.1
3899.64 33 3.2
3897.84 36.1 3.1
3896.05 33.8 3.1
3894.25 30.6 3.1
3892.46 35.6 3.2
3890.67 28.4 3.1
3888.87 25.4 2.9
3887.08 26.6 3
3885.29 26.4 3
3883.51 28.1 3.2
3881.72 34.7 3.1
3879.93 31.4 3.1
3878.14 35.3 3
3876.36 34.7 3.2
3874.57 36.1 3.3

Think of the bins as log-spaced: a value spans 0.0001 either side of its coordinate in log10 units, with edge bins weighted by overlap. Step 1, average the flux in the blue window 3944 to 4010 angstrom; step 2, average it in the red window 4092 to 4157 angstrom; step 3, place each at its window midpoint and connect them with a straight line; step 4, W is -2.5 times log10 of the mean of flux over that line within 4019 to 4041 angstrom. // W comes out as -0.18 mag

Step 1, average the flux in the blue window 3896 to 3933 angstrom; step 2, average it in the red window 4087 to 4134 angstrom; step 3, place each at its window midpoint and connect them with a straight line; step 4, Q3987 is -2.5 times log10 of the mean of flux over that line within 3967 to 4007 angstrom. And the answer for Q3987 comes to 0.05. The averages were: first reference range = 35.7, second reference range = 28.1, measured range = 31.5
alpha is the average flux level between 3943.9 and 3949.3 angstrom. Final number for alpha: 31.7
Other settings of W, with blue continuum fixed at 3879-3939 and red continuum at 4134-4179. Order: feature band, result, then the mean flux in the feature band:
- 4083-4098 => 0.22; 28.5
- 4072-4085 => 0.07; 32.8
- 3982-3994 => -0.04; 35.7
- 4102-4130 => 0.20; 29.1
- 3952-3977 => 0.25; 27.4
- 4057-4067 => -0.02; 35.5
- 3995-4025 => -0.03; 35.7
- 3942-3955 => 0.03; 33.4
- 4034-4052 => -0.06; 36.7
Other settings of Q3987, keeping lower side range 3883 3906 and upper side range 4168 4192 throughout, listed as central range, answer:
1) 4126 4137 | 0.03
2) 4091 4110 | 0.45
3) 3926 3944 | -0.18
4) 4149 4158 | 0.04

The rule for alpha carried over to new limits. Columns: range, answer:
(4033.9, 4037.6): 34.8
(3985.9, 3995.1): 36.2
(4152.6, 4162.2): 35.6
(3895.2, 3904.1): 32.6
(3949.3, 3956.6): 33.6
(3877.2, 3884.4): 32.4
